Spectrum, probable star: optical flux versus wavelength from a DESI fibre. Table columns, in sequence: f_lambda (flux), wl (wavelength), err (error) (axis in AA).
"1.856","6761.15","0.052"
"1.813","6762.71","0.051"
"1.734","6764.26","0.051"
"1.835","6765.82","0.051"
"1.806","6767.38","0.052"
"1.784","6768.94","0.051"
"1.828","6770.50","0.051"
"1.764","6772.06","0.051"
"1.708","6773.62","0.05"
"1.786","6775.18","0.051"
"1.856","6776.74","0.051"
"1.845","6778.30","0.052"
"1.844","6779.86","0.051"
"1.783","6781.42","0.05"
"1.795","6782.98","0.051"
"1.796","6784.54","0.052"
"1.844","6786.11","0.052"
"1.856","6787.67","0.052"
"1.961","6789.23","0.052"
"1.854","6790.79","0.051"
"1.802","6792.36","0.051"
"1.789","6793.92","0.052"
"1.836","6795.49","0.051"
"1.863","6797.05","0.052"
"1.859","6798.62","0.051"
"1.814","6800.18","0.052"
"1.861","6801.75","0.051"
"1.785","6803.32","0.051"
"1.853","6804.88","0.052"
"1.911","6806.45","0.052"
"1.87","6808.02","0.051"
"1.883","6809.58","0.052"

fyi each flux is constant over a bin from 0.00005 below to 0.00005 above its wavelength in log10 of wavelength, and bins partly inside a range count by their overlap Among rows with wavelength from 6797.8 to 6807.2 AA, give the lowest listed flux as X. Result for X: 1.785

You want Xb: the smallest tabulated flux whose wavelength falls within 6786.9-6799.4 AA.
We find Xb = 1.789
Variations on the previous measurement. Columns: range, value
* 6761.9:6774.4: 1.708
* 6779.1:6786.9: 1.783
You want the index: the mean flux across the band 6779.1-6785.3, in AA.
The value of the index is 1.81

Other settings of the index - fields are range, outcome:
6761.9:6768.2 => 1.8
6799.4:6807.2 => 1.84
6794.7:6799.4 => 1.85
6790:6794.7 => 1.82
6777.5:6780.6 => 1.85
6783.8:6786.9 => 1.82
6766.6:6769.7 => 1.79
